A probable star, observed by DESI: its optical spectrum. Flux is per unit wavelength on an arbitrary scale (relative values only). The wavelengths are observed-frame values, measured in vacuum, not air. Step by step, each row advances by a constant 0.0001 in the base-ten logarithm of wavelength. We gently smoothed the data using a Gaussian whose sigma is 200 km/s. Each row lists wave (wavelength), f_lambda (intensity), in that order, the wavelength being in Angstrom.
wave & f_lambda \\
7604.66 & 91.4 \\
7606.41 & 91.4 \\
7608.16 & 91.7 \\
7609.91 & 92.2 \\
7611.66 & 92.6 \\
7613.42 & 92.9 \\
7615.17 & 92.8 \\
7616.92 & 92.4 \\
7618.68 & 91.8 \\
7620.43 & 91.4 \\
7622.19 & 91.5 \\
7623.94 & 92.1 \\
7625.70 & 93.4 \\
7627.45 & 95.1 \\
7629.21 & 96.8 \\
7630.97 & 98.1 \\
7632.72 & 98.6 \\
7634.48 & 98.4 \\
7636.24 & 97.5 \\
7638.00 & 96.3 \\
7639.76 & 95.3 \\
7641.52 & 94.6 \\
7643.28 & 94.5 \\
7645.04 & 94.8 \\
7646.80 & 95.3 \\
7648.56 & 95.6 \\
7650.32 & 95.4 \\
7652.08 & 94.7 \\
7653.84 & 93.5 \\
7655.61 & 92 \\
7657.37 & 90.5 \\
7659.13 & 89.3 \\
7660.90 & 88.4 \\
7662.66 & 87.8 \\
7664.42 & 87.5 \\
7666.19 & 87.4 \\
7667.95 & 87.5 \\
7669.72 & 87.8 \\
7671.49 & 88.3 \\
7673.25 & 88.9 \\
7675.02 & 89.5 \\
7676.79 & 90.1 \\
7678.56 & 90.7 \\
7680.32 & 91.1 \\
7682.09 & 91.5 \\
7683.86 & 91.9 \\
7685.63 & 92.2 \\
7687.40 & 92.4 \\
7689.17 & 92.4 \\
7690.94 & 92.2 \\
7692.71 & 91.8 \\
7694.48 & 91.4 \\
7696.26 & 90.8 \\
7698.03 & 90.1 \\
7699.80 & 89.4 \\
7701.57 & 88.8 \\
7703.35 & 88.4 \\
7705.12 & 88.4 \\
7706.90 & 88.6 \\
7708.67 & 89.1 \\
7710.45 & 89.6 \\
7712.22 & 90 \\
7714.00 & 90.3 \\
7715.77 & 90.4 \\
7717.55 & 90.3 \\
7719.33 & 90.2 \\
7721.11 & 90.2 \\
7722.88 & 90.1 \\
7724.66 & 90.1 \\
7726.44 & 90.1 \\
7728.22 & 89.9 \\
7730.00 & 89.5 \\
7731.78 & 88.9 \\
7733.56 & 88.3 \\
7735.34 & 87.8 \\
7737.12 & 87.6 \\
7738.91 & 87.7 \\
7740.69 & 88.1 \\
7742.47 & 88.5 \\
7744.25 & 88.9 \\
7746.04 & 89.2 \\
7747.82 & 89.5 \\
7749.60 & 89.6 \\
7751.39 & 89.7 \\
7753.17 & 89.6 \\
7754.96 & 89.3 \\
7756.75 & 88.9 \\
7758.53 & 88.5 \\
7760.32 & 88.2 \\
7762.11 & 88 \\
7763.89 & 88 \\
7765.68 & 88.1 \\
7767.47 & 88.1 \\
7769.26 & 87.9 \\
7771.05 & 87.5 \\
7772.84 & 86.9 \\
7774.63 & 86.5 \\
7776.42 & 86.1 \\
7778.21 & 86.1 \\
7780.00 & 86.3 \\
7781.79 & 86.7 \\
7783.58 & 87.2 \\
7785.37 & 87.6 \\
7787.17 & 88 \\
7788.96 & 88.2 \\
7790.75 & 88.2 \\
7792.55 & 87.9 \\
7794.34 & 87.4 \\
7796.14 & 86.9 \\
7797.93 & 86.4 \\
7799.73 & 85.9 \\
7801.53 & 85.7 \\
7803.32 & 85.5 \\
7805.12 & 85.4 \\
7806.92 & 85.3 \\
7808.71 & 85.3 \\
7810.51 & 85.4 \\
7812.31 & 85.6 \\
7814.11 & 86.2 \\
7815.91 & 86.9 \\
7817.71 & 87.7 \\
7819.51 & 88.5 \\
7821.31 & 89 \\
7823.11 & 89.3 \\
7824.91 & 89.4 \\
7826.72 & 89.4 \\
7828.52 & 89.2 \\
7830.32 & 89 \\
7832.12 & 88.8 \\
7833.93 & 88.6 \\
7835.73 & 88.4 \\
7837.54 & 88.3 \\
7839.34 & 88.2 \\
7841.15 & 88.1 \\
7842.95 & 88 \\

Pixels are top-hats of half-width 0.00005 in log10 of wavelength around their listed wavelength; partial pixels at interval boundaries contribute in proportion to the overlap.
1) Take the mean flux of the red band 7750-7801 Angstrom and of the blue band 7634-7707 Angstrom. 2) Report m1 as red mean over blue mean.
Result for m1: 1.0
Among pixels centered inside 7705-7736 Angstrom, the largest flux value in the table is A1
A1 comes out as 90.4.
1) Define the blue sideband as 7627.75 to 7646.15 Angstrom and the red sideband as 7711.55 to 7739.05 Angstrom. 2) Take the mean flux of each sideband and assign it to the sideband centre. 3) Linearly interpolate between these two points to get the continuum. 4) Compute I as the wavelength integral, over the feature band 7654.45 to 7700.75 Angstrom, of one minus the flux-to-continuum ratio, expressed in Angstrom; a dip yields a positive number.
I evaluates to 1.5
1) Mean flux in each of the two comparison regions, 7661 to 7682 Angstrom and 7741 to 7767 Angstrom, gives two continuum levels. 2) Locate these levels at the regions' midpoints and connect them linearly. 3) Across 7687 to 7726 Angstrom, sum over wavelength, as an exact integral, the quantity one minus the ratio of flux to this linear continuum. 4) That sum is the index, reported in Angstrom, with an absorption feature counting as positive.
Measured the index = -0.6 Angstrom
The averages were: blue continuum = 88.9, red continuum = 88.8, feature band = 90.2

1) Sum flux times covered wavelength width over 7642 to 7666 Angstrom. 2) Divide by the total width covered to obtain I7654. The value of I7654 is 92.2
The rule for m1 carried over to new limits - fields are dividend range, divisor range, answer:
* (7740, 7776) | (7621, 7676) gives 0.95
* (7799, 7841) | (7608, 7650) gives 0.93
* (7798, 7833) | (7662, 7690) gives 0.97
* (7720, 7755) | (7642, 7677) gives 0.98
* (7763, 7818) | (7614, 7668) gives 0.93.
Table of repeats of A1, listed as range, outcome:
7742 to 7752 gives 89.7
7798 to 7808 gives 85.9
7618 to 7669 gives 98.6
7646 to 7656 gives 95.6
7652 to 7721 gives 94.7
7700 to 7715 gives 90.3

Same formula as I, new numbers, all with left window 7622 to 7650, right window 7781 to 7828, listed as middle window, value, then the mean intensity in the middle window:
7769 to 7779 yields 0.2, 86.8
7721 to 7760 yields 0.6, 89.1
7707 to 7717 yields 0.2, 89.8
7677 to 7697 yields 0.3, 91.6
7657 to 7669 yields 0.8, 88.3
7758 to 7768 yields 0.1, 88.1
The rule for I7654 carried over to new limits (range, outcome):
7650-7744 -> 89.9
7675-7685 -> 91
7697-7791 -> 88.6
